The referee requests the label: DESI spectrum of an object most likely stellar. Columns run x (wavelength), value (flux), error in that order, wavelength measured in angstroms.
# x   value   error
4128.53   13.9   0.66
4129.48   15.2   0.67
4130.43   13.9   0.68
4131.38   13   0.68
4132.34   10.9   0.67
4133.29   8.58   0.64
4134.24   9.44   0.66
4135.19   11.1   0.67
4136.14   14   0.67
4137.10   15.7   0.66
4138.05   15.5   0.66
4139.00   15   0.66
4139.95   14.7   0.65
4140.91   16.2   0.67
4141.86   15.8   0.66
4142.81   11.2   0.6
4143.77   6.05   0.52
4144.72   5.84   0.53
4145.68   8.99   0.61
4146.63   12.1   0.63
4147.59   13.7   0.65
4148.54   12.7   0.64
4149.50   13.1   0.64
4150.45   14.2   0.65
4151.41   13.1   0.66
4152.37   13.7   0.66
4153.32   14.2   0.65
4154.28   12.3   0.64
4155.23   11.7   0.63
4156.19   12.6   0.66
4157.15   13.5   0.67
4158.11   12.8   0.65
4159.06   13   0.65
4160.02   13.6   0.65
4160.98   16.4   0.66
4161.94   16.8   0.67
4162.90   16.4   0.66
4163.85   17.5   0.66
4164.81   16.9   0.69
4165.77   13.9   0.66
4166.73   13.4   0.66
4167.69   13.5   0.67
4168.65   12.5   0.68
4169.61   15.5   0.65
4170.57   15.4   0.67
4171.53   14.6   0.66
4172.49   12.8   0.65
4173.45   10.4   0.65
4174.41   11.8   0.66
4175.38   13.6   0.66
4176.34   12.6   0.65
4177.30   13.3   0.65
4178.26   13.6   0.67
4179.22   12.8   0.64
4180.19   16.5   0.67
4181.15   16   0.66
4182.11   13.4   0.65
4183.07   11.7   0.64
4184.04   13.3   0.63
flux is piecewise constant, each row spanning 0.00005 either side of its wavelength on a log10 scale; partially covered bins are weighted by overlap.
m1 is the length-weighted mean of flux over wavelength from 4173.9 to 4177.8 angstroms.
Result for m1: 12.8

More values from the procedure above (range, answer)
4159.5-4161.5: 15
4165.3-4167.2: 13.6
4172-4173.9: 11.6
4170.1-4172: 15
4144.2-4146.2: 7.51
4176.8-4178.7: 13.5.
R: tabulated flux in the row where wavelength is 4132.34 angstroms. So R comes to 10.9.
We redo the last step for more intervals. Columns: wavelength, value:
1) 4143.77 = 6.05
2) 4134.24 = 9.44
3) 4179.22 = 12.8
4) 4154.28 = 12.3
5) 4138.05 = 15.5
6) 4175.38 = 13.6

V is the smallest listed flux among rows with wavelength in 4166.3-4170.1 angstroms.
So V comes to 12.5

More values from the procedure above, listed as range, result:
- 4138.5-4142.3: 14.7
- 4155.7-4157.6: 12.6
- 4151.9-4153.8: 13.7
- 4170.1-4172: 14.6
